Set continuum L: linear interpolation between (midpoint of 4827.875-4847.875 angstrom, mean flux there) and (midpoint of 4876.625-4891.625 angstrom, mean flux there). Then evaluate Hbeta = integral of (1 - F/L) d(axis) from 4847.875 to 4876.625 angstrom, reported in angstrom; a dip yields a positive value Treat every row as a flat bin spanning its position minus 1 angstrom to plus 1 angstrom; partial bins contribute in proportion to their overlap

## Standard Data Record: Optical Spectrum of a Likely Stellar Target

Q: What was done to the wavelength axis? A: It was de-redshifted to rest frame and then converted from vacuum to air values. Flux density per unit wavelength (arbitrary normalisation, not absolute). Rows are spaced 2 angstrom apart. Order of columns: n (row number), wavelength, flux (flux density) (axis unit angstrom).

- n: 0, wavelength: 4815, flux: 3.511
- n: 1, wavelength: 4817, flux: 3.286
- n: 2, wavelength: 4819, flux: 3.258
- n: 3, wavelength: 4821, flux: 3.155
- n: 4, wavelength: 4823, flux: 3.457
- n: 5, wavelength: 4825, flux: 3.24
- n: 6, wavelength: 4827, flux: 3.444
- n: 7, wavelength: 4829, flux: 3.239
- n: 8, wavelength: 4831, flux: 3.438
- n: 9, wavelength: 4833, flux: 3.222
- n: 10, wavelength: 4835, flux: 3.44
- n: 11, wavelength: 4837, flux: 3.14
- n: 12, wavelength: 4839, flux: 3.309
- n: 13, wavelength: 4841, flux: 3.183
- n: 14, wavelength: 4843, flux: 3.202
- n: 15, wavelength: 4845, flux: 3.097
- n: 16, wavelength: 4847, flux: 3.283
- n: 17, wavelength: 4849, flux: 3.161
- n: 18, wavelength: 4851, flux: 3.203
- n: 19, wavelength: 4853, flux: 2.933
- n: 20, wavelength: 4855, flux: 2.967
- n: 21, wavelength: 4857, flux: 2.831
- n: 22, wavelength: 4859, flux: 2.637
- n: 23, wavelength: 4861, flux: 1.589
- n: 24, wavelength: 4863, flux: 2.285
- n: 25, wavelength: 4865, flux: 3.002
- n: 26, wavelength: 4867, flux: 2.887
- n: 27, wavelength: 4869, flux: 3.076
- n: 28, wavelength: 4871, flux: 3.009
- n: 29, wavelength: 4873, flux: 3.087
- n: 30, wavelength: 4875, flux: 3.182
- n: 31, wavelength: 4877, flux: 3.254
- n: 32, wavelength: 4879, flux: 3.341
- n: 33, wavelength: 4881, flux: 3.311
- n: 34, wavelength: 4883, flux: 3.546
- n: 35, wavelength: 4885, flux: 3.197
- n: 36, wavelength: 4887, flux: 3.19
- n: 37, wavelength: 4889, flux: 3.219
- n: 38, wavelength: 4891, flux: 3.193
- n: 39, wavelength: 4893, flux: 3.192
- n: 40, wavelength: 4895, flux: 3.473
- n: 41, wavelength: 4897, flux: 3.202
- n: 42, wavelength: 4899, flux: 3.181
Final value 3.6 angstrom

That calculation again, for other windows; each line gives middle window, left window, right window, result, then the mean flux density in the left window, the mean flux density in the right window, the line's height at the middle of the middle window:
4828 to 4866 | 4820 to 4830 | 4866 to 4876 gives 2.1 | 3.31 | 3.05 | 3.18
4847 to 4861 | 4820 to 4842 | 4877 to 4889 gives 1.8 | 3.3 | 3.3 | 3.3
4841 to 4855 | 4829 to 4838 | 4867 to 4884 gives 0.6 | 3.3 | 3.21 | 3.27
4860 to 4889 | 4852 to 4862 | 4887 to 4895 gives -0.7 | 2.59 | 3.23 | 2.92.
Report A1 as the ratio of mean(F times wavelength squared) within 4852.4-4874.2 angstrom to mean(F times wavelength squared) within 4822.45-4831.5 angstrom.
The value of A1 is 0.83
